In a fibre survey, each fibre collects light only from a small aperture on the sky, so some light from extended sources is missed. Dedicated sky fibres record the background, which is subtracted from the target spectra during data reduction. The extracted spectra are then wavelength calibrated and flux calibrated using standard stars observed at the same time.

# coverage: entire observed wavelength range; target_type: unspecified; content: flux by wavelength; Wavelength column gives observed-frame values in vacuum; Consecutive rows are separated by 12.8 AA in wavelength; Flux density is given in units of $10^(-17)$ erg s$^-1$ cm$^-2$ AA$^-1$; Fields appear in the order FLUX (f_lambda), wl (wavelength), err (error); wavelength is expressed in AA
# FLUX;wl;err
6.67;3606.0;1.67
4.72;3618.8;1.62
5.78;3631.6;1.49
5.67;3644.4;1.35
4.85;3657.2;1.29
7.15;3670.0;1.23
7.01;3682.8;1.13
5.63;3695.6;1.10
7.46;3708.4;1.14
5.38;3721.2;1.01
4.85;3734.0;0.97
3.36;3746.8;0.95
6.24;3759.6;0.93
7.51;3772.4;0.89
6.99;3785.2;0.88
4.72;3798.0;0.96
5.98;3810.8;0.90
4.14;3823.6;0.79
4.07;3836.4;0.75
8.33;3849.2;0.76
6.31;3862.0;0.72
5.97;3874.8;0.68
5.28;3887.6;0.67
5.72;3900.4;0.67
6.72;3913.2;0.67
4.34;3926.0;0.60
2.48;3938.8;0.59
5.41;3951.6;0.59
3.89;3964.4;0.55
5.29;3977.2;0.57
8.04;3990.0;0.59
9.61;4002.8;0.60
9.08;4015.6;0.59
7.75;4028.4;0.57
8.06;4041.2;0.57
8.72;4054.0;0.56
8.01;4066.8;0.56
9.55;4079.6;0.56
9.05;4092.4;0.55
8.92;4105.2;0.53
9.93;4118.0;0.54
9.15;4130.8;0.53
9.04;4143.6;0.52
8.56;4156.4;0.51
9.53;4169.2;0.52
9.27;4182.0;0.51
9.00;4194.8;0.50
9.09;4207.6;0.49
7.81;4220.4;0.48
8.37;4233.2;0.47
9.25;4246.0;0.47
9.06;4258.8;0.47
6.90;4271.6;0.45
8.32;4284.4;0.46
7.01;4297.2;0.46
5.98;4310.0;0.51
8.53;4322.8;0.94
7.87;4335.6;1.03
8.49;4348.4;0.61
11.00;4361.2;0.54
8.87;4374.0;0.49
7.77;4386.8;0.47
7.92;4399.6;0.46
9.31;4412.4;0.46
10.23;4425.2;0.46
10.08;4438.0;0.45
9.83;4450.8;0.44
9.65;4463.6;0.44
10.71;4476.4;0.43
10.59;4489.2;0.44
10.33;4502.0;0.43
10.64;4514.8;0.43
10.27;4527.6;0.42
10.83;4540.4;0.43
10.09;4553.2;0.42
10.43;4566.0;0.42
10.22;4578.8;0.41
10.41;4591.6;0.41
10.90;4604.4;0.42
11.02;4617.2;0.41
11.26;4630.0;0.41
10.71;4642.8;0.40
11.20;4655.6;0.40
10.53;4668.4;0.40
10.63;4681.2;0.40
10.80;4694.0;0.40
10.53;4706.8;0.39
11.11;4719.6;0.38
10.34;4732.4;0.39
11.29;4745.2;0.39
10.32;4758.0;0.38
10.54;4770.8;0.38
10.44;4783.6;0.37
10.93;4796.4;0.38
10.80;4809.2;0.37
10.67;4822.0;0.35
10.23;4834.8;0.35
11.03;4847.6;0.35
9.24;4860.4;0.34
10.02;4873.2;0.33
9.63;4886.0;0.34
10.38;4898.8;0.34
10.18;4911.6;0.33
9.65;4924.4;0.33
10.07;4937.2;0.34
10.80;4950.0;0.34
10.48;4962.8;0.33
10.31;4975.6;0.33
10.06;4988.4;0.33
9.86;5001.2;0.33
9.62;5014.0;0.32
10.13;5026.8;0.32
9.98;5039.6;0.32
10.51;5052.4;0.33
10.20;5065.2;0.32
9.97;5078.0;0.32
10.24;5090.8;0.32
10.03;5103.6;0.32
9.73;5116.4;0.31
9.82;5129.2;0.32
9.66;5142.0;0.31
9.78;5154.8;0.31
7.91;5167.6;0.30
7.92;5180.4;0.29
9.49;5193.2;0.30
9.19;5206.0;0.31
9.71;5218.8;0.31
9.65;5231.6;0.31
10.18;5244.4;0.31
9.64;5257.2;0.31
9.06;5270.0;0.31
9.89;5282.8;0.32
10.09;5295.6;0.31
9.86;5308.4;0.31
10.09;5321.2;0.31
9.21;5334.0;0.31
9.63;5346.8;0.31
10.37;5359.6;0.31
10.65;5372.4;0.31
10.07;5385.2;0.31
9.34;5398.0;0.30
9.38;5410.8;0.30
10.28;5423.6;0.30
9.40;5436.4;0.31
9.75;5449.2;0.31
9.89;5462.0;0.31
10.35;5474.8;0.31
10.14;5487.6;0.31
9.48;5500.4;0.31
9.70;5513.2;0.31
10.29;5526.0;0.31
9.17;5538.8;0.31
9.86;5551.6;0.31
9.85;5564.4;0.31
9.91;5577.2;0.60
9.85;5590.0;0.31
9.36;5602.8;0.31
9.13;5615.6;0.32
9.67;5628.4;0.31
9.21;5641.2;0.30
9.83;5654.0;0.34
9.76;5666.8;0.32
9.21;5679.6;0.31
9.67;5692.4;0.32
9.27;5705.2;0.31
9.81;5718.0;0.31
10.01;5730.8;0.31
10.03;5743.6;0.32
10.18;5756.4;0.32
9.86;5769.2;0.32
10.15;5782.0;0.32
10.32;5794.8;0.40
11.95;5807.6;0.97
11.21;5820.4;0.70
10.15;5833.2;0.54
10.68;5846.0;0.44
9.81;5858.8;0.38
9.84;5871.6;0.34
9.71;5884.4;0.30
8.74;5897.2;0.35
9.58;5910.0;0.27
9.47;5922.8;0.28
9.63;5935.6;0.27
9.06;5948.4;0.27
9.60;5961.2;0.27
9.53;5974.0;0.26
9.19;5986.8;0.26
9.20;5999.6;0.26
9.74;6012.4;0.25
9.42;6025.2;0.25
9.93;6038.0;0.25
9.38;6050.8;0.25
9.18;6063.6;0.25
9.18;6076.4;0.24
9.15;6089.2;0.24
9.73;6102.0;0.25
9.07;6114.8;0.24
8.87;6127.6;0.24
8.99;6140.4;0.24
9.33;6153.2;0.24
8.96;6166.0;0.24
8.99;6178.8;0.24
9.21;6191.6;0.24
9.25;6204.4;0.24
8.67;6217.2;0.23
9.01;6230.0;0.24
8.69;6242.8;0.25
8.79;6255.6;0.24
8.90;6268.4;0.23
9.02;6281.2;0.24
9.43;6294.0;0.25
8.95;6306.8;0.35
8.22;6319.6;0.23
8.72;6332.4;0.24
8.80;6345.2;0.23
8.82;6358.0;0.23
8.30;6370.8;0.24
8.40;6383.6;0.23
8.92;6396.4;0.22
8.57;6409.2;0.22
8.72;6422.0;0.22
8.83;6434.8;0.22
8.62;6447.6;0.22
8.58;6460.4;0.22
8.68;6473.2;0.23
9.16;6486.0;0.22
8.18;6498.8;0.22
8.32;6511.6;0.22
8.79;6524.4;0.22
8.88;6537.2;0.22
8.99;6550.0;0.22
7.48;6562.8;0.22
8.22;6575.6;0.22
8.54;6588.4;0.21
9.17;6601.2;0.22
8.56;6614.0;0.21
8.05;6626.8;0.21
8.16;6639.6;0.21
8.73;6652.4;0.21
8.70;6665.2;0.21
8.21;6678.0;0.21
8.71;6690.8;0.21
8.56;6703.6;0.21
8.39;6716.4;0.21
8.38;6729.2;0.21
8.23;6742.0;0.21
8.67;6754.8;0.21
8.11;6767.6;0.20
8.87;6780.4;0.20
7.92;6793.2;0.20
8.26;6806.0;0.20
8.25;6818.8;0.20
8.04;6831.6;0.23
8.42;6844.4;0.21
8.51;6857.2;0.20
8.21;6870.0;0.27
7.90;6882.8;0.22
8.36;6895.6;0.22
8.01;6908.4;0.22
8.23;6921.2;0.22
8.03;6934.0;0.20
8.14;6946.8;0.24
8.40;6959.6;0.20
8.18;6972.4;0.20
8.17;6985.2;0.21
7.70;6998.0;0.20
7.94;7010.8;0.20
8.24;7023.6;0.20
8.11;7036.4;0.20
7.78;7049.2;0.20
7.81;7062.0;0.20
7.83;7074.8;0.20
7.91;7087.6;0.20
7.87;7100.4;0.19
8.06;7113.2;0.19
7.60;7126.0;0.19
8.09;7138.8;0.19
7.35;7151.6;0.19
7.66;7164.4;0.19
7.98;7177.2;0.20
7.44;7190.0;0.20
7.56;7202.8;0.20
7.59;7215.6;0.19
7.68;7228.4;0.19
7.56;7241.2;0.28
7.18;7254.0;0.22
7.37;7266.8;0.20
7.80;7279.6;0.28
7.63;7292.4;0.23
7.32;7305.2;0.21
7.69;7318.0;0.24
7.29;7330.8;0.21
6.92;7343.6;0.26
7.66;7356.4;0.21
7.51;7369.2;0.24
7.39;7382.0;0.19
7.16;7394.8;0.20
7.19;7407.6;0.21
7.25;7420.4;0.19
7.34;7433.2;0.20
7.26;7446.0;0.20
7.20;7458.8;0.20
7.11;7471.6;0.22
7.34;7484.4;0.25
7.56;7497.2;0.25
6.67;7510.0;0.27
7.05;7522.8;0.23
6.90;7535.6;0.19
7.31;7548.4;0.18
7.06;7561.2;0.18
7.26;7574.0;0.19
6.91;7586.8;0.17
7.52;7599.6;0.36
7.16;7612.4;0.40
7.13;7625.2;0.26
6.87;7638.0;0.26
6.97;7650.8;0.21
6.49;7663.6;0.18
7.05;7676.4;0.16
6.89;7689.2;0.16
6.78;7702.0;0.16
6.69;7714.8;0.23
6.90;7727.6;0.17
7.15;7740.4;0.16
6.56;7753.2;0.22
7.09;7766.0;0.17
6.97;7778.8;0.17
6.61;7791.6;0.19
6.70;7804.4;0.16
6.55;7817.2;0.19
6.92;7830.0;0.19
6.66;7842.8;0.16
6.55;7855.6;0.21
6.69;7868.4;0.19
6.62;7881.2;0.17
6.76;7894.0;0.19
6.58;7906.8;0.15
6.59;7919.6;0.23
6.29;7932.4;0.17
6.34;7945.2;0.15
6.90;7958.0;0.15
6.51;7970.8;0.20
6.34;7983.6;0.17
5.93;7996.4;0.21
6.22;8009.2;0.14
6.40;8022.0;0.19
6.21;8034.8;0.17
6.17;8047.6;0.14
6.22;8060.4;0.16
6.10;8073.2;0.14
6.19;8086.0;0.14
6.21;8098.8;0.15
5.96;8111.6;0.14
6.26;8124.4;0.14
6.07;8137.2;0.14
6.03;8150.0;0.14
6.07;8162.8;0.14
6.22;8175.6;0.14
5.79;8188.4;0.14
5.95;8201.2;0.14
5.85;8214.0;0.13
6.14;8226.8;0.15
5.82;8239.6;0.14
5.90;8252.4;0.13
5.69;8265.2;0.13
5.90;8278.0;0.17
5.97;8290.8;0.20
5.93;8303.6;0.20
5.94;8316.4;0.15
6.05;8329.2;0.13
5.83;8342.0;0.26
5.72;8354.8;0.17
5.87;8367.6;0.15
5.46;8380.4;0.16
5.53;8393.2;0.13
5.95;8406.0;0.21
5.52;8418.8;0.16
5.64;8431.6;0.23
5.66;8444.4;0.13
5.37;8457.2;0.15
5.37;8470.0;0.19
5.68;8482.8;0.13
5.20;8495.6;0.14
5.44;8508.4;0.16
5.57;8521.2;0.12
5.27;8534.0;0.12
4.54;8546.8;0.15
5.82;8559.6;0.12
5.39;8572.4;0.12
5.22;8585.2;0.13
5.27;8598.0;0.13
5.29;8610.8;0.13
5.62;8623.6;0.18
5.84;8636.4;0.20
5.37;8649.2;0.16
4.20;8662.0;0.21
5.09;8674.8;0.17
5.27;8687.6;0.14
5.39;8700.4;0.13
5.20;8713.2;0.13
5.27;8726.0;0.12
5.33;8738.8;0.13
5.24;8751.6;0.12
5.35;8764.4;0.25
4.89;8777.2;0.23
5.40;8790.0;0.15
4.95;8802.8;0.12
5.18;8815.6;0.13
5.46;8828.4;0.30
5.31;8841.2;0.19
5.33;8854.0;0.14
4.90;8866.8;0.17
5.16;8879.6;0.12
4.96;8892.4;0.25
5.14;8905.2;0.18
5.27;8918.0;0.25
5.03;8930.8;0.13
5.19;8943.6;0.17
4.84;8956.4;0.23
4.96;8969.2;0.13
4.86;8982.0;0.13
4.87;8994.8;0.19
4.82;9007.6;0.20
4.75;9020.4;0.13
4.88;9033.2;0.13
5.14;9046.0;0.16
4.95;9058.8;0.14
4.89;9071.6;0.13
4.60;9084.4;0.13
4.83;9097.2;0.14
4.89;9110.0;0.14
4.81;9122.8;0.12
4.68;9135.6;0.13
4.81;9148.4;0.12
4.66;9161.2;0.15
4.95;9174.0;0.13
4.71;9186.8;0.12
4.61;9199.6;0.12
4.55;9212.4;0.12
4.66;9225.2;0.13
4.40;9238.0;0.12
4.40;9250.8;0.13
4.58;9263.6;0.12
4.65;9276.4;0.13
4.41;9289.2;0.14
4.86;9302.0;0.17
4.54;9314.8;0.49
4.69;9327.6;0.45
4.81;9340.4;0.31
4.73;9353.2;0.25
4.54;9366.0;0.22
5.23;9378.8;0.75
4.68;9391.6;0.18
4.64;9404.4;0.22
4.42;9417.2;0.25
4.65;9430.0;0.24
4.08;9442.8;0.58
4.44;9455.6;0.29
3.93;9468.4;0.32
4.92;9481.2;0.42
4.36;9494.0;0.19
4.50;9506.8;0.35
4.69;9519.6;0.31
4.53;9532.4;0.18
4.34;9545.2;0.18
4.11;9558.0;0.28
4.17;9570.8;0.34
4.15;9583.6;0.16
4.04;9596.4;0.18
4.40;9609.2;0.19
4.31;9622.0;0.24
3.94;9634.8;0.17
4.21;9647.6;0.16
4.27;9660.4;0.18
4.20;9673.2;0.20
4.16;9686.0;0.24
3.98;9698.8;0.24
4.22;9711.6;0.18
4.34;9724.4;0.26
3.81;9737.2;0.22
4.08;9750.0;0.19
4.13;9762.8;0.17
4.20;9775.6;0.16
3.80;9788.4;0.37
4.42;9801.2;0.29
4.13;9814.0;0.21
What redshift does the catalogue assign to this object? 0.000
